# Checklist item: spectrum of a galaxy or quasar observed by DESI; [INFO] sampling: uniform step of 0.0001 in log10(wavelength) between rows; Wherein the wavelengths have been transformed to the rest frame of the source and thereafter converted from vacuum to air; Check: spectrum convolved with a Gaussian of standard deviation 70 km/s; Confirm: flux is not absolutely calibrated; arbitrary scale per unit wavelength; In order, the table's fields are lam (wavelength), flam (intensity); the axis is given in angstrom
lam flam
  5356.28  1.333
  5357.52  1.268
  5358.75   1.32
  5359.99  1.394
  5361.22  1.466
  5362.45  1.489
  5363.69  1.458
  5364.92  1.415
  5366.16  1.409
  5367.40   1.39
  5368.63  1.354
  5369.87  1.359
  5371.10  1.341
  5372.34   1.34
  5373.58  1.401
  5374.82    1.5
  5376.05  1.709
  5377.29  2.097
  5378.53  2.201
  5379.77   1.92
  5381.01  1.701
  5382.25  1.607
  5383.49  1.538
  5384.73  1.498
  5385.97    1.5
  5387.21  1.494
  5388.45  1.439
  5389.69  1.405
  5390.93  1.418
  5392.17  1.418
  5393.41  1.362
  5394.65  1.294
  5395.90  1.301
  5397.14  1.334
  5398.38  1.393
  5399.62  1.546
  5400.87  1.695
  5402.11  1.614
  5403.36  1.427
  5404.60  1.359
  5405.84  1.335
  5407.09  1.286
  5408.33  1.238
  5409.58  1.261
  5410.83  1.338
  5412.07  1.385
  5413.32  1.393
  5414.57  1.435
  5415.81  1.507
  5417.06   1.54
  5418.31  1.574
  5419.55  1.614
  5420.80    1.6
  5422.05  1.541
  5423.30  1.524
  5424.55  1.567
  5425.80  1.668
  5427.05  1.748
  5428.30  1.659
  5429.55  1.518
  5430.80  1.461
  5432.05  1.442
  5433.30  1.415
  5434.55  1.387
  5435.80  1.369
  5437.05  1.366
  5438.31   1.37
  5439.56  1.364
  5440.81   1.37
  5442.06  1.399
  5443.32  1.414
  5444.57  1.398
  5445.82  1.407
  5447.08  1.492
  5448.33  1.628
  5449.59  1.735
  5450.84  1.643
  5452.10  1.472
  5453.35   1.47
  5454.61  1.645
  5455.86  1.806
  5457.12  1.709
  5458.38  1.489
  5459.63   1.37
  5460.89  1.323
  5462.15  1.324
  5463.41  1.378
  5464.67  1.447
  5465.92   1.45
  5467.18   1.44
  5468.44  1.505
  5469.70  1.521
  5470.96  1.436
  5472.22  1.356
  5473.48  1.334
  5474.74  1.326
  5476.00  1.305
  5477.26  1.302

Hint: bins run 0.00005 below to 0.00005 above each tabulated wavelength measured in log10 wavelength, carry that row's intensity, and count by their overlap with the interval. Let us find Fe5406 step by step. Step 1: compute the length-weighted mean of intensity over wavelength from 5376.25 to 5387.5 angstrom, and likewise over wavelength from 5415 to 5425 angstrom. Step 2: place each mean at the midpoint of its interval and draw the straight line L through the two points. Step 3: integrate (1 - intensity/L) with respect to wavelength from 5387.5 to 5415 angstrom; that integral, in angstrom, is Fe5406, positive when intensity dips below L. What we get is 4.1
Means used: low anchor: 1.73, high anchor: 1.56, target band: 1.4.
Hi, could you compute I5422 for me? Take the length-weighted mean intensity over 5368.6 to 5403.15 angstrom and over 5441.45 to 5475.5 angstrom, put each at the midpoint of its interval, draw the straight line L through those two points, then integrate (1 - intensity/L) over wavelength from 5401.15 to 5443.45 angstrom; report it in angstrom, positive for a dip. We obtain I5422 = 1.3 angstrom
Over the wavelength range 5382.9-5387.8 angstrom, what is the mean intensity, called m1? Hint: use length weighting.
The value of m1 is 1.51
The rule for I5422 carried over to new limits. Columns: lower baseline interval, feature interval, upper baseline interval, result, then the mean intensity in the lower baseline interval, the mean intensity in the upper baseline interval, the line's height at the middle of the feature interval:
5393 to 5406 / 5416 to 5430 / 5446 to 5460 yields -0.9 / 1.43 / 1.59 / 1.5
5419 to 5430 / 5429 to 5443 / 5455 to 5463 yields 1.5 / 1.6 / 1.5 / 1.57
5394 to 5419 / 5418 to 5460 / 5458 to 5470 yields -3.0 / 1.41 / 1.42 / 1.42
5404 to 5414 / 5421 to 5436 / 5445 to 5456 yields -0.9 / 1.32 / 1.58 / 1.44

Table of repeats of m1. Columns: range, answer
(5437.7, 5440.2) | 1.37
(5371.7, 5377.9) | 1.61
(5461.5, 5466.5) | 1.4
